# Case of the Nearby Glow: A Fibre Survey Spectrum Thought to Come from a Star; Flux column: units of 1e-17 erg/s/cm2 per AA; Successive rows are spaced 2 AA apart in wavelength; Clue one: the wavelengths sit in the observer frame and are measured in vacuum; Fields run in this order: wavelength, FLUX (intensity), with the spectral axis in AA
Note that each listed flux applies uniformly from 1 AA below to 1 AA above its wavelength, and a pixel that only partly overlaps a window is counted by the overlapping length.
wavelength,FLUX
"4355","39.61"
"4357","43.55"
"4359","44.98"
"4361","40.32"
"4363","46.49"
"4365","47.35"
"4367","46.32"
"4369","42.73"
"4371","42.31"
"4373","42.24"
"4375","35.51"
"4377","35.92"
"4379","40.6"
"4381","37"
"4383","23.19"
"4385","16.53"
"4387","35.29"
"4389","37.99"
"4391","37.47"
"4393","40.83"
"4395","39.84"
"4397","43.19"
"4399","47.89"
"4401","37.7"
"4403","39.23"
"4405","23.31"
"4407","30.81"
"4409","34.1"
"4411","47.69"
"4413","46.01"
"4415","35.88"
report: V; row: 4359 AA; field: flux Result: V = 44.98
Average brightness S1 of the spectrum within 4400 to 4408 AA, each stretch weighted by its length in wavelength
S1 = 32.8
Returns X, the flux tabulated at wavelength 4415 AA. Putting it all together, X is 35.88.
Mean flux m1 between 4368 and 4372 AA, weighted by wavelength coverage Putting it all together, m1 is 42.5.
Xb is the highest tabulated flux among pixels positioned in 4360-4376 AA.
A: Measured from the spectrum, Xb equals 47.35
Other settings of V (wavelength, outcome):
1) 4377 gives 35.92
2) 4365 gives 47.35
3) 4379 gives 40.6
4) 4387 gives 35.29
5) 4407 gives 30.81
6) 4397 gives 43.19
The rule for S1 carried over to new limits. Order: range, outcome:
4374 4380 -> 37.3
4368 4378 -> 39.7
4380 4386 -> 25.6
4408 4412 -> 40.9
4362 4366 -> 46.9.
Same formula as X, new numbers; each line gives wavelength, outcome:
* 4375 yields 35.51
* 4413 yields 46.01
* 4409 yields 34.1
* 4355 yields 39.61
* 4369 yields 42.73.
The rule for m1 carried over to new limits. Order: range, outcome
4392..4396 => 40.3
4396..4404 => 42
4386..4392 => 36.9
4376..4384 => 34.2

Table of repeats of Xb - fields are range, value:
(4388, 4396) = 40.83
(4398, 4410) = 47.89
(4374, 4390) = 40.6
